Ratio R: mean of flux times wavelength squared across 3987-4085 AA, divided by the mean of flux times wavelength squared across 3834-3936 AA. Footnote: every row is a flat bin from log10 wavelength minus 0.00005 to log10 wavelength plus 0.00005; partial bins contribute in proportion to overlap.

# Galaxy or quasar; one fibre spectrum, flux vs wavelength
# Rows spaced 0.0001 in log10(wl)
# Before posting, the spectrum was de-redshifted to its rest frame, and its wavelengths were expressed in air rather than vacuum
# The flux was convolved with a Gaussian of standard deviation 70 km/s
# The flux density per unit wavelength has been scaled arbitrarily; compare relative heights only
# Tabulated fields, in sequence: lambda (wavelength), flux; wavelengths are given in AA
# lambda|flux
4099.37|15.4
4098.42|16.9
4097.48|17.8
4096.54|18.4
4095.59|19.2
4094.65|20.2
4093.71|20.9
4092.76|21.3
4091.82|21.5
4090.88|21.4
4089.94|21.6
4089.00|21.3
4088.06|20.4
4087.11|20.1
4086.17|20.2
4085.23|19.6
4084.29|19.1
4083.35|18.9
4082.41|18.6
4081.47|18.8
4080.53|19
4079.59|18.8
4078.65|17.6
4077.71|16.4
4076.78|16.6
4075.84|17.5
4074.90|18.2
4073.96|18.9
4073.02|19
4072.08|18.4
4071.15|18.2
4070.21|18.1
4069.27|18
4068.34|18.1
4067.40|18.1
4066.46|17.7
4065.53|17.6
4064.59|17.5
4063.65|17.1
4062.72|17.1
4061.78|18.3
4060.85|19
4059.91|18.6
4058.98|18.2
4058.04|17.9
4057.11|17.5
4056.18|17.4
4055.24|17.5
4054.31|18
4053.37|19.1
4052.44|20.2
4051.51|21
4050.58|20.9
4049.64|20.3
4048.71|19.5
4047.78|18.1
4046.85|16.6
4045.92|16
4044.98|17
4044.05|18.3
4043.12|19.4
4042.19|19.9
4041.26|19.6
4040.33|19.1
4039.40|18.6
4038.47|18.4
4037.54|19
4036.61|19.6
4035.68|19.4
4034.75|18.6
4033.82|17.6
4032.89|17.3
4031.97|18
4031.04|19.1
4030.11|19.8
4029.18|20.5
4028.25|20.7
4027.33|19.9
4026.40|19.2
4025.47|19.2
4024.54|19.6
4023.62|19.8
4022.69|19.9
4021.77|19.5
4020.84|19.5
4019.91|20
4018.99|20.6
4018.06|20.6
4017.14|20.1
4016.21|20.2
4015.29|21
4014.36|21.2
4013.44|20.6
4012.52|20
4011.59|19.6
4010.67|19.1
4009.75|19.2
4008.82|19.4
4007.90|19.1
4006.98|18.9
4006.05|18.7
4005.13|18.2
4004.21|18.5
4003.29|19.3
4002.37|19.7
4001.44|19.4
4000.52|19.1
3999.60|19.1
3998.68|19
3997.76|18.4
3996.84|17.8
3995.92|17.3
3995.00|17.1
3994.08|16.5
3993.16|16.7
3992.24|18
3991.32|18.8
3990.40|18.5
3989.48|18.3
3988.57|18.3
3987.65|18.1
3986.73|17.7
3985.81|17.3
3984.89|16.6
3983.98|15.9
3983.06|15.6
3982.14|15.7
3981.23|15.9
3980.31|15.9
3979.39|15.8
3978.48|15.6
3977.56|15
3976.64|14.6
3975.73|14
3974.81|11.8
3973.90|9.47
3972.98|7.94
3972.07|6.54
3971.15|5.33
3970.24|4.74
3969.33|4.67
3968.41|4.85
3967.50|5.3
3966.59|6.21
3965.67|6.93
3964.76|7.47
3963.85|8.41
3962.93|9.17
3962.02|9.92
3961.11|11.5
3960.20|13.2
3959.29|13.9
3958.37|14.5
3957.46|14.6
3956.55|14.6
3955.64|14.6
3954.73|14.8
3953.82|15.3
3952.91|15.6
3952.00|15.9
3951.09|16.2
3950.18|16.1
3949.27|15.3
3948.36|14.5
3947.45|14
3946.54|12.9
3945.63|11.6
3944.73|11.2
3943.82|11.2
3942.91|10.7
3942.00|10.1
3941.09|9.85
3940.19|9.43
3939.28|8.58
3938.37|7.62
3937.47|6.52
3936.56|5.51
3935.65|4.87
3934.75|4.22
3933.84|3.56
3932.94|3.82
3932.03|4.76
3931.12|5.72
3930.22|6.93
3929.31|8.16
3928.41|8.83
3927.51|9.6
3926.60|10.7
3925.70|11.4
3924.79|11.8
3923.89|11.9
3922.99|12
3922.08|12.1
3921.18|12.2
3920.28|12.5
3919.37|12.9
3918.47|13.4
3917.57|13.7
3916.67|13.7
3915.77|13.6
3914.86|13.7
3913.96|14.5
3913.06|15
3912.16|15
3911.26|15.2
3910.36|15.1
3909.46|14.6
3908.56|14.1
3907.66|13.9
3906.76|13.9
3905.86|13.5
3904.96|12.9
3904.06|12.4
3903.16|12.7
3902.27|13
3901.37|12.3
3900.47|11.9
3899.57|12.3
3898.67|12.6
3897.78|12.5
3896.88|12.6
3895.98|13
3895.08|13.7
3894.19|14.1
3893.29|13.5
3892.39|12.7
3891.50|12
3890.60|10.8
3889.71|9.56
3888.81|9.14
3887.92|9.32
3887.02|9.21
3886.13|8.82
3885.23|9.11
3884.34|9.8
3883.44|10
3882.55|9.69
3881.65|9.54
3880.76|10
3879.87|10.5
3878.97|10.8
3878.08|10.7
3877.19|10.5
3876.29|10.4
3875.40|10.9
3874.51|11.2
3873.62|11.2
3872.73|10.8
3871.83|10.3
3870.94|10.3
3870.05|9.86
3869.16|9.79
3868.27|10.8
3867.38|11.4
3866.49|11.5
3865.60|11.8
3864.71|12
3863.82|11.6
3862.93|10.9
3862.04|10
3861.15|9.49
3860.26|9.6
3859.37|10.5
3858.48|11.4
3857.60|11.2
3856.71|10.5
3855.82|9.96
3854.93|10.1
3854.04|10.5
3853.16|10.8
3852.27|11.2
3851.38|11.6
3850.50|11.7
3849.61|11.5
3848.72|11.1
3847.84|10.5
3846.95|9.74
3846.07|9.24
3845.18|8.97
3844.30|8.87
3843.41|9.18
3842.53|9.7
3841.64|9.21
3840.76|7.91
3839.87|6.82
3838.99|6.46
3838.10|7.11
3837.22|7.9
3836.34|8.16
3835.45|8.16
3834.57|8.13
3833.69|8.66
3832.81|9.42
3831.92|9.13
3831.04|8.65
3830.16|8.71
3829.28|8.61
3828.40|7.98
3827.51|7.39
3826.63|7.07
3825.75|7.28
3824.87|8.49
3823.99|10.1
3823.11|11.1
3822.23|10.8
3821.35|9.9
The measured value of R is 1.88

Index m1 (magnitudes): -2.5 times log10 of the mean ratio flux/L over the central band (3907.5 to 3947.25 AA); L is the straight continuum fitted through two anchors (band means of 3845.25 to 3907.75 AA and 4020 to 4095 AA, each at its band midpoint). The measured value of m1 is 0.23 mag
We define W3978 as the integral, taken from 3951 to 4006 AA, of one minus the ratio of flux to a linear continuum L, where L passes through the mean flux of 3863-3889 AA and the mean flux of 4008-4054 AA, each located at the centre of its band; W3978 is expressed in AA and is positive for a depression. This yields 7.3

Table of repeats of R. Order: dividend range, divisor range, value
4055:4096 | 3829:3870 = 2.15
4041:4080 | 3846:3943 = 1.82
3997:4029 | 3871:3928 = 1.73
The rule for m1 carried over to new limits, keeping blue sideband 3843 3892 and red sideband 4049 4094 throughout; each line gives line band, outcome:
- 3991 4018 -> -0.18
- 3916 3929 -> 0.07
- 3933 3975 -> 0.34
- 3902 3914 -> -0.16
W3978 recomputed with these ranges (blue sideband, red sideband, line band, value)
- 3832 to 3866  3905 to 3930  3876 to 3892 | 1.9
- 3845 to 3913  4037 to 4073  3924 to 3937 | 5.9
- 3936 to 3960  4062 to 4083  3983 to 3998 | -3.3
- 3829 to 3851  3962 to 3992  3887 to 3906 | -3.2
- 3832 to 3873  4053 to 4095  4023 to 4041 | -2.2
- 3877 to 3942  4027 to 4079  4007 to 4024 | -3.5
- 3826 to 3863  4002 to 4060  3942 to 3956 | 0.9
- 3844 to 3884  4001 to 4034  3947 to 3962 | 1.2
